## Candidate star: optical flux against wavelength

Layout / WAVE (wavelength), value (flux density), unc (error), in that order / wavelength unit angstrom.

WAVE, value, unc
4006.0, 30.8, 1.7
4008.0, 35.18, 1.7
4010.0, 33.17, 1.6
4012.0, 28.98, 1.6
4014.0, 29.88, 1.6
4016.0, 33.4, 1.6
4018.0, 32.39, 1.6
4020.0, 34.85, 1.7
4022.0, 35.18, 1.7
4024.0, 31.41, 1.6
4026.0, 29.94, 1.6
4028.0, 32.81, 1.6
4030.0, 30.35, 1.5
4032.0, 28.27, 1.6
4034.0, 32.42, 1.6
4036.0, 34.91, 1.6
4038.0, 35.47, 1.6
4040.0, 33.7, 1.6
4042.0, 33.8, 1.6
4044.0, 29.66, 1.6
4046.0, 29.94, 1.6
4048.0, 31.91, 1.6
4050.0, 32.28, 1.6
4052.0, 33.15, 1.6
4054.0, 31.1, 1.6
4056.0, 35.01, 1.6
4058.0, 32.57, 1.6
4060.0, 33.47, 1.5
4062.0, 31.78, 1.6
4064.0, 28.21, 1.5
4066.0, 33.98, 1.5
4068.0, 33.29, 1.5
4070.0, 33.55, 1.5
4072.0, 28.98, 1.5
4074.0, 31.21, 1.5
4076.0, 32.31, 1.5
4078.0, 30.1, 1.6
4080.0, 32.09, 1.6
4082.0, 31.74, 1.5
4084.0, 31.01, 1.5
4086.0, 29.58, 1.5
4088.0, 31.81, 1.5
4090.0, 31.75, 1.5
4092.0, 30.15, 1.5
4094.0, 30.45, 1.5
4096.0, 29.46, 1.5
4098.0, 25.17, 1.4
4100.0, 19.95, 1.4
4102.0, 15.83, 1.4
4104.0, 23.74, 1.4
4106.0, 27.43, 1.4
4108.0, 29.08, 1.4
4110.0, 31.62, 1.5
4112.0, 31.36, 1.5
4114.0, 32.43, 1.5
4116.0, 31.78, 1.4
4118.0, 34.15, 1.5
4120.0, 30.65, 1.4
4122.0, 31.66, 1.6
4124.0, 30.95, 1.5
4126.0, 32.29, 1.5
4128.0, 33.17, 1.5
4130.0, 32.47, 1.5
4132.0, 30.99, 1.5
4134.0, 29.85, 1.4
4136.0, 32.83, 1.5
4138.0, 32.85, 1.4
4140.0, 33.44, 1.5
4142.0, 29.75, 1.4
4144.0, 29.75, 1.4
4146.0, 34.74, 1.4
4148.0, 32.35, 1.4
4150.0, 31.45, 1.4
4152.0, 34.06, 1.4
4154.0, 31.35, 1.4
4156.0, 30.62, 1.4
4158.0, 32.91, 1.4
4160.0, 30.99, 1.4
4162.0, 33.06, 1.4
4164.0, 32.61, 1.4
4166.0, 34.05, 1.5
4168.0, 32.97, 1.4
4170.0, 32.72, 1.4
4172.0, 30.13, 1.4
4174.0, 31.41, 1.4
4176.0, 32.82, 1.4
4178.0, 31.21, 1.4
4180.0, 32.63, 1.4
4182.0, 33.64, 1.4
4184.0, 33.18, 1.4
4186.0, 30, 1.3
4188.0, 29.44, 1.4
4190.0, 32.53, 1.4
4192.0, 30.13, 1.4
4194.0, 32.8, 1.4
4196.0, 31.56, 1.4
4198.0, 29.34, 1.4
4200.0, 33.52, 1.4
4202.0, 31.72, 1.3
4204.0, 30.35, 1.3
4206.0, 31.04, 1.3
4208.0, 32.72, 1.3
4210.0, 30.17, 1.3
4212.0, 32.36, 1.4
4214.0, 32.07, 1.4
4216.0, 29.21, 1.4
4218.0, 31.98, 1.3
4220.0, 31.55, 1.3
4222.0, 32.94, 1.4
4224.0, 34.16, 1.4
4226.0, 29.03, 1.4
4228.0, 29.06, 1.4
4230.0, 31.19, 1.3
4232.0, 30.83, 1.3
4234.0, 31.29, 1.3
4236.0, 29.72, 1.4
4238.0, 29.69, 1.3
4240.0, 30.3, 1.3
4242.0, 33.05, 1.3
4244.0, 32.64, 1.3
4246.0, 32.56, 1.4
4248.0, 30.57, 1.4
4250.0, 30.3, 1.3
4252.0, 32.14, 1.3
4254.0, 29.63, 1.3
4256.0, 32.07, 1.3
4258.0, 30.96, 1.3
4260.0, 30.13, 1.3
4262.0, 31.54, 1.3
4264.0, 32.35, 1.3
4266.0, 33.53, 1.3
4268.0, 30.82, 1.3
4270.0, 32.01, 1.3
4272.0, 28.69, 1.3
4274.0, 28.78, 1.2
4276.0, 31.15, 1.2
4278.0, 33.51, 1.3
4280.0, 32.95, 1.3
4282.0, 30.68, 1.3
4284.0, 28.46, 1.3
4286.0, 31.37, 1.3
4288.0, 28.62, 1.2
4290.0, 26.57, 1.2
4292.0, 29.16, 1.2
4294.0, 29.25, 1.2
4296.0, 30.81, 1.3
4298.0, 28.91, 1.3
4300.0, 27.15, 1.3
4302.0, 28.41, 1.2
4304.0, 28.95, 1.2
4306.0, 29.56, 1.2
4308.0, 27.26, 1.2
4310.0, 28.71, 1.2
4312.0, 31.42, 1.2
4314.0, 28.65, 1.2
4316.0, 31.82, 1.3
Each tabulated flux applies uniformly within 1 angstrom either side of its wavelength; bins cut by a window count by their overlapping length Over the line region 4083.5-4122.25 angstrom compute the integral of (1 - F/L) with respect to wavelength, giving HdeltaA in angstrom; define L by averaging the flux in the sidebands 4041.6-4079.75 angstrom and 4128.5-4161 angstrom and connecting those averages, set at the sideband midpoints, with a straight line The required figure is 3.7 angstrom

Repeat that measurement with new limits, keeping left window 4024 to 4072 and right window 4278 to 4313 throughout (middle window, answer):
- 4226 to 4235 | -0.1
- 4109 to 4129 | -0.4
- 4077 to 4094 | 0.4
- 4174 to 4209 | -1.3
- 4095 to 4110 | 3.2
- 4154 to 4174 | -0.8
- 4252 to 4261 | -0.3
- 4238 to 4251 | -0.6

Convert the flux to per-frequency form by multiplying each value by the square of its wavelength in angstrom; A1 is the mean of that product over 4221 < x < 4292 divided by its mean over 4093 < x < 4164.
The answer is 1.08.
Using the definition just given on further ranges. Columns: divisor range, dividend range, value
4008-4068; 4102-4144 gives 0.99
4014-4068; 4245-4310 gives 1.05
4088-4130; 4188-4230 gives 1.12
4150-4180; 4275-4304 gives 0.98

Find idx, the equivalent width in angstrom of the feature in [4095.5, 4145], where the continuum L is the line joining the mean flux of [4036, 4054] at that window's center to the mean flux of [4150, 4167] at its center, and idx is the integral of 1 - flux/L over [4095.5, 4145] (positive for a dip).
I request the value 4.18 angstrom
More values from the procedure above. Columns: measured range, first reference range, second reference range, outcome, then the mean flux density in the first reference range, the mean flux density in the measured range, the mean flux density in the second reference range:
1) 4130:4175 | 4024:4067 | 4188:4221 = -0.6 angstrom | 32.1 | 32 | 31.4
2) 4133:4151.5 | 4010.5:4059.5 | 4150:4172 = 0.2 angstrom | 32.2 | 31.9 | 32.4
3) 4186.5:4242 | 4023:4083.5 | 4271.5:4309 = -1.6 angstrom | 32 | 31.2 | 29.5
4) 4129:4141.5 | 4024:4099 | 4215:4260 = -0.2 angstrom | 31.5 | 32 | 31.1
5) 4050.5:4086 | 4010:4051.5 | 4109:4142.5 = 0.1 angstrom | 32.1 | 31.9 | 31.9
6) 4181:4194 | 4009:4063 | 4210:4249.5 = -0.1 angstrom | 32.3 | 31.6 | 31.2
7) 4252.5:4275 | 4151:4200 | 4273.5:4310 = -0.7 angstrom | 32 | 31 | 29.5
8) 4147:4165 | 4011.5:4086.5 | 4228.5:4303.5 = -0.5 angstrom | 32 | 32.2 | 30.6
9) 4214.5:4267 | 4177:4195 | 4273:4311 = -1.2 angstrom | 31.7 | 31.3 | 29.5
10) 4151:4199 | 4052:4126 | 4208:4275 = -1.8 angstrom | 30.3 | 31.9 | 31.2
